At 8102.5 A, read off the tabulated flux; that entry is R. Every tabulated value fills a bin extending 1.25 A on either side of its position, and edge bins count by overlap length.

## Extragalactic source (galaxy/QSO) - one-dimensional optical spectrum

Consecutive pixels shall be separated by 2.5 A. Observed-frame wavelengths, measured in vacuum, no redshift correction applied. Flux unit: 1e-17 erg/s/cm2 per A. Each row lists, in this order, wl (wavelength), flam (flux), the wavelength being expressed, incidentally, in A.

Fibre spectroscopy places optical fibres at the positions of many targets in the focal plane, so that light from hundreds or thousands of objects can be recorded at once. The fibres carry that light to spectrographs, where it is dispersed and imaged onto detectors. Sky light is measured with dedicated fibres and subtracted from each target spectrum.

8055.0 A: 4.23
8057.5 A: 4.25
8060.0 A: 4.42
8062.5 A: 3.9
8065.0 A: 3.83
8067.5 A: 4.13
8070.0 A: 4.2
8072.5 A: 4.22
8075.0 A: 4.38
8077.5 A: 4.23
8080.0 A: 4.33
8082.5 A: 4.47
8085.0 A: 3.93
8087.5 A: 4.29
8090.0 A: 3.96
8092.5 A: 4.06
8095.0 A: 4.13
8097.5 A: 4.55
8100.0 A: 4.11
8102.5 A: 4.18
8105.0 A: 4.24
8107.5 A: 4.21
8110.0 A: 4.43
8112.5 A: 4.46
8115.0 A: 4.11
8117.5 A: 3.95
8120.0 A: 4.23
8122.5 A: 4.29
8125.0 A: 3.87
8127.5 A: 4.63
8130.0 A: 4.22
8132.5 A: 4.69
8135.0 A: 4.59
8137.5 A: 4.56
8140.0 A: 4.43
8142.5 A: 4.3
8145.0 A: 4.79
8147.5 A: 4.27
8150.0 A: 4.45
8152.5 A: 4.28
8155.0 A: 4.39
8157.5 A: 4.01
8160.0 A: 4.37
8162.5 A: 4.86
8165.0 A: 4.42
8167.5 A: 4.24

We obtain 4.18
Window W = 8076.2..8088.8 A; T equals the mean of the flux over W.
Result 4.25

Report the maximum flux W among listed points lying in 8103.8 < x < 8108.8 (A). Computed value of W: 4.24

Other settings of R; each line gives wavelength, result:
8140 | 4.43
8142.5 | 4.3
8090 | 3.96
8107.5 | 4.21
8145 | 4.79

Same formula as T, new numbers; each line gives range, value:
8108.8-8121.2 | 4.24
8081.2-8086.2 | 4.2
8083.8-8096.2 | 4.07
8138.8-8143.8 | 4.37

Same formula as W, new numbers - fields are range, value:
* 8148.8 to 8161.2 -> 4.45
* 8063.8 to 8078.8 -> 4.38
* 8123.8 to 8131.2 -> 4.63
